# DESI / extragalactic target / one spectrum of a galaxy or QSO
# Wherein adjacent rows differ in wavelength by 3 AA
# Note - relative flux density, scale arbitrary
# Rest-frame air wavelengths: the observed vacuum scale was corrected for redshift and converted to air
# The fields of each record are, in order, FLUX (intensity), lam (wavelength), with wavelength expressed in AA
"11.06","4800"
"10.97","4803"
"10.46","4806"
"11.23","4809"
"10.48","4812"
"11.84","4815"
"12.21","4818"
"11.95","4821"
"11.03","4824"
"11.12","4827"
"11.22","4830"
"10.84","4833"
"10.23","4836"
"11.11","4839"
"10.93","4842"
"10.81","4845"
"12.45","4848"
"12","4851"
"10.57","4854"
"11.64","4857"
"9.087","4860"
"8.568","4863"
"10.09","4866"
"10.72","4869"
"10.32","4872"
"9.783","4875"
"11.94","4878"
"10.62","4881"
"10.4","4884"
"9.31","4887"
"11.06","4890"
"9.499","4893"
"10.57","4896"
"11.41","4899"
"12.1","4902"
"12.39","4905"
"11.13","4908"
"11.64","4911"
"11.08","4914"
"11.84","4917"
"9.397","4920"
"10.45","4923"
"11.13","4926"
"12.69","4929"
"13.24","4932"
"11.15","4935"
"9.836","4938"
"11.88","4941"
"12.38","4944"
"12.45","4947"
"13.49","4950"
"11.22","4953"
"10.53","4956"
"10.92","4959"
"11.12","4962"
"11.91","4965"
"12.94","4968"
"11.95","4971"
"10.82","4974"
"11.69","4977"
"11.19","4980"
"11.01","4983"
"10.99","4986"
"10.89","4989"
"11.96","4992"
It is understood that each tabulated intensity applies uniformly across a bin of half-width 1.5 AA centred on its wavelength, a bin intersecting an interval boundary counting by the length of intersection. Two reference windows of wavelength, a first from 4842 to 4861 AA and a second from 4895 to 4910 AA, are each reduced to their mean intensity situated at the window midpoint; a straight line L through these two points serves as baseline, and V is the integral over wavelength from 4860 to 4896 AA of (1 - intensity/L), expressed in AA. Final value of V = 3.7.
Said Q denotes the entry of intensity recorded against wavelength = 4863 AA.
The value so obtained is 8.568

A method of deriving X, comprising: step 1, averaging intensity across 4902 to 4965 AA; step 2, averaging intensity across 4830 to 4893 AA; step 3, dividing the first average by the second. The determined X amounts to 1.1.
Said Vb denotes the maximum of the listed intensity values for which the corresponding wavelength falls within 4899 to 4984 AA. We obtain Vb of 13.49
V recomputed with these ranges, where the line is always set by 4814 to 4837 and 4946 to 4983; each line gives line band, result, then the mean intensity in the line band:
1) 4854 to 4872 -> 2.1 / 10.1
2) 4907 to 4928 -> 1.0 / 11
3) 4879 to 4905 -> 1.6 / 10.7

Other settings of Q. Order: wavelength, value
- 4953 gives 11.22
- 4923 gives 10.45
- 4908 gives 11.13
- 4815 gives 11.84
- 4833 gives 10.84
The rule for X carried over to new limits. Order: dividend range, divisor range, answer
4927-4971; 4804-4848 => 1.06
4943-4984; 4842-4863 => 1.07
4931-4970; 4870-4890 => 1.12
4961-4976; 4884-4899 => 1.15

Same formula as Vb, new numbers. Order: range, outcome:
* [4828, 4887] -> 12.45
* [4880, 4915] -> 12.39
